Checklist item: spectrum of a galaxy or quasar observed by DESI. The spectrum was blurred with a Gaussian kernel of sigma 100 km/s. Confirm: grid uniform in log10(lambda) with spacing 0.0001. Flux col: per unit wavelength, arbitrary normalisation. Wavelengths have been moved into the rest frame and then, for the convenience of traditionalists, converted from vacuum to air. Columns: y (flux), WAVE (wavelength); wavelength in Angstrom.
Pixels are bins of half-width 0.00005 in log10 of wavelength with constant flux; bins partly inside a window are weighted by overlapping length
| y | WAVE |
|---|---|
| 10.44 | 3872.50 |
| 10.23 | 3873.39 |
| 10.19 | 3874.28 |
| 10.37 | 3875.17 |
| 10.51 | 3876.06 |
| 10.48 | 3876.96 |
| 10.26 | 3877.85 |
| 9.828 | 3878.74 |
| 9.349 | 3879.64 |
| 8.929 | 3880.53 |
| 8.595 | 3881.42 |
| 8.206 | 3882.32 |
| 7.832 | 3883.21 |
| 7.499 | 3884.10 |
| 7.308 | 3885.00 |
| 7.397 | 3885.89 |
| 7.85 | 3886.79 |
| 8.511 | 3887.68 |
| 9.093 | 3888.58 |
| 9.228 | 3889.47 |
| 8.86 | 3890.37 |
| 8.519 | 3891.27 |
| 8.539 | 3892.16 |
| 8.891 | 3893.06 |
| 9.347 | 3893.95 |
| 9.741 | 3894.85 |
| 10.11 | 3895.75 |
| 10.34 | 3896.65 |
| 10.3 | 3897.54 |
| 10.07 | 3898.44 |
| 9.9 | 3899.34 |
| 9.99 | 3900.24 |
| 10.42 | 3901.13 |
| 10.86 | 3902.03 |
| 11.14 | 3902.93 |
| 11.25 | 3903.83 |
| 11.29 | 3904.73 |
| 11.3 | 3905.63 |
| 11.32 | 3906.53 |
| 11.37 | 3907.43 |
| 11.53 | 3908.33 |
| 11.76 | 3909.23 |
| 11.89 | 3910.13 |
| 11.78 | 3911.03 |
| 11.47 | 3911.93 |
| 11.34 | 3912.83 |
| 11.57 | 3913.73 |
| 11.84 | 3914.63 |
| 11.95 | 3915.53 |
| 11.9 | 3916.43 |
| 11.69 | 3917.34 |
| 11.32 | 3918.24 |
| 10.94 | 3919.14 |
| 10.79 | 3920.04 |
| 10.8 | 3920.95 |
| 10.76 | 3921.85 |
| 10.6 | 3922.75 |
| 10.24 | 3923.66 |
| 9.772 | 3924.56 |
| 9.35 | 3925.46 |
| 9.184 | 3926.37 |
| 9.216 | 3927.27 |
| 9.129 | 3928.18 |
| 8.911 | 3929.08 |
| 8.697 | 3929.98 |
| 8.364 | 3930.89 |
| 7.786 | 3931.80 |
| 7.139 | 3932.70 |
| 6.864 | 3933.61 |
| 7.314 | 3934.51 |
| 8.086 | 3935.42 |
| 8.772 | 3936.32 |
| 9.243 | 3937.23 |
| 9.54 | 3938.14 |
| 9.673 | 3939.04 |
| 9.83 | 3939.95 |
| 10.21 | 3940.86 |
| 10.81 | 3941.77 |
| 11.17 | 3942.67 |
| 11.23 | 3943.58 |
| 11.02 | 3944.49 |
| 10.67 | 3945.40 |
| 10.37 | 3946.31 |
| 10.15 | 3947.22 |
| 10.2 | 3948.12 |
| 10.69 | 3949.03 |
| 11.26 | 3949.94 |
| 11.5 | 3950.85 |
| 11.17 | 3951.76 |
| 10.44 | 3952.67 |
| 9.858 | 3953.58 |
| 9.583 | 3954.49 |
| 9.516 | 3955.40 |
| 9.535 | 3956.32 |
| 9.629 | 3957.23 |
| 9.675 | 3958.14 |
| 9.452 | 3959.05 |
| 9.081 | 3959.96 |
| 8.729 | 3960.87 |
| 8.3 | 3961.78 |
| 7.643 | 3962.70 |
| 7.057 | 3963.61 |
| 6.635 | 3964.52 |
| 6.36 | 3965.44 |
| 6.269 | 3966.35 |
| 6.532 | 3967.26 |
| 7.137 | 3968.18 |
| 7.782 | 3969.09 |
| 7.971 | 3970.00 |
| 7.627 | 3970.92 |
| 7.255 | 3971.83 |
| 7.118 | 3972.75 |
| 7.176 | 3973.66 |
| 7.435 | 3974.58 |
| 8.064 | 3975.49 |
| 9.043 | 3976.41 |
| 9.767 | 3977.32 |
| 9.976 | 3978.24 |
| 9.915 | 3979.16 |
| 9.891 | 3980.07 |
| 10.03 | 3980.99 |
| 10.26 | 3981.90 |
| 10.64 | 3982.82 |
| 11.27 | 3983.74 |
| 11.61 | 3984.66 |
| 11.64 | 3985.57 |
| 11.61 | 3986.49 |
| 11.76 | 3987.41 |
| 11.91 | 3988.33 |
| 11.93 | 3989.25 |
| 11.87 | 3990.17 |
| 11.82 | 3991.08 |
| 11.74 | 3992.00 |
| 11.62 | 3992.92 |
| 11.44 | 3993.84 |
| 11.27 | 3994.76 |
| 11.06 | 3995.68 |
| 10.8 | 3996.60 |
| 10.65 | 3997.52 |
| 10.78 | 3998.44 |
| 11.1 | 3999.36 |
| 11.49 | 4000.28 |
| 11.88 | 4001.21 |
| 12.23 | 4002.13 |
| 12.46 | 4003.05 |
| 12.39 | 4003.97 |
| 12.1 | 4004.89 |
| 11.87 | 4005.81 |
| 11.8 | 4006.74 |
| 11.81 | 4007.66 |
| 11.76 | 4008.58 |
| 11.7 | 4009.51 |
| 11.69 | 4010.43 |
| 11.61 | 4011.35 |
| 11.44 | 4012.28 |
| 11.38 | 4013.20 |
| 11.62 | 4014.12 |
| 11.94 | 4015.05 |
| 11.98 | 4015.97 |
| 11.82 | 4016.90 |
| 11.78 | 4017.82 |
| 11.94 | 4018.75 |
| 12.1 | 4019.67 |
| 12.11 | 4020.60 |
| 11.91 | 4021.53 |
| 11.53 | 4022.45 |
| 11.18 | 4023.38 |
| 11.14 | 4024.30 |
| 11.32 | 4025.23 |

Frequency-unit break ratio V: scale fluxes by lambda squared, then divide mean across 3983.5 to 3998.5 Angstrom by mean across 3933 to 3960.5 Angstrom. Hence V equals 1.19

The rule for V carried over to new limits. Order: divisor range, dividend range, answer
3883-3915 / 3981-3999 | 1.18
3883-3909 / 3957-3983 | 0.89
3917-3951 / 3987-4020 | 1.23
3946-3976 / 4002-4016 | 1.40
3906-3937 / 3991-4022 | 1.20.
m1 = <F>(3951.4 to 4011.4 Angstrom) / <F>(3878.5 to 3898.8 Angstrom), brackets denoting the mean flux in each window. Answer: 1.13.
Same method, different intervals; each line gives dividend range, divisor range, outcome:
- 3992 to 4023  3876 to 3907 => 1.23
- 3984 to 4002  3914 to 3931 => 1.11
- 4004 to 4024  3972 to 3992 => 1.15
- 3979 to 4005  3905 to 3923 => 1.00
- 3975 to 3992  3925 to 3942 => 1.22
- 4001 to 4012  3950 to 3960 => 1.19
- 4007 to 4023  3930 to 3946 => 1.27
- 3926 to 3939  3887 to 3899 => 0.91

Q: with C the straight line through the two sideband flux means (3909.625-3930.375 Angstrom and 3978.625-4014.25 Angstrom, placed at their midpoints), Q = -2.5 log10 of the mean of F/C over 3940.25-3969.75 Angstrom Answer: 0.18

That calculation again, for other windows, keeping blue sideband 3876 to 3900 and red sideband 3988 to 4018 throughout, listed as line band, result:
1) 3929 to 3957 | 0.07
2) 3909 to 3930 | -0.10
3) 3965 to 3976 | 0.45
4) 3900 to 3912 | -0.19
